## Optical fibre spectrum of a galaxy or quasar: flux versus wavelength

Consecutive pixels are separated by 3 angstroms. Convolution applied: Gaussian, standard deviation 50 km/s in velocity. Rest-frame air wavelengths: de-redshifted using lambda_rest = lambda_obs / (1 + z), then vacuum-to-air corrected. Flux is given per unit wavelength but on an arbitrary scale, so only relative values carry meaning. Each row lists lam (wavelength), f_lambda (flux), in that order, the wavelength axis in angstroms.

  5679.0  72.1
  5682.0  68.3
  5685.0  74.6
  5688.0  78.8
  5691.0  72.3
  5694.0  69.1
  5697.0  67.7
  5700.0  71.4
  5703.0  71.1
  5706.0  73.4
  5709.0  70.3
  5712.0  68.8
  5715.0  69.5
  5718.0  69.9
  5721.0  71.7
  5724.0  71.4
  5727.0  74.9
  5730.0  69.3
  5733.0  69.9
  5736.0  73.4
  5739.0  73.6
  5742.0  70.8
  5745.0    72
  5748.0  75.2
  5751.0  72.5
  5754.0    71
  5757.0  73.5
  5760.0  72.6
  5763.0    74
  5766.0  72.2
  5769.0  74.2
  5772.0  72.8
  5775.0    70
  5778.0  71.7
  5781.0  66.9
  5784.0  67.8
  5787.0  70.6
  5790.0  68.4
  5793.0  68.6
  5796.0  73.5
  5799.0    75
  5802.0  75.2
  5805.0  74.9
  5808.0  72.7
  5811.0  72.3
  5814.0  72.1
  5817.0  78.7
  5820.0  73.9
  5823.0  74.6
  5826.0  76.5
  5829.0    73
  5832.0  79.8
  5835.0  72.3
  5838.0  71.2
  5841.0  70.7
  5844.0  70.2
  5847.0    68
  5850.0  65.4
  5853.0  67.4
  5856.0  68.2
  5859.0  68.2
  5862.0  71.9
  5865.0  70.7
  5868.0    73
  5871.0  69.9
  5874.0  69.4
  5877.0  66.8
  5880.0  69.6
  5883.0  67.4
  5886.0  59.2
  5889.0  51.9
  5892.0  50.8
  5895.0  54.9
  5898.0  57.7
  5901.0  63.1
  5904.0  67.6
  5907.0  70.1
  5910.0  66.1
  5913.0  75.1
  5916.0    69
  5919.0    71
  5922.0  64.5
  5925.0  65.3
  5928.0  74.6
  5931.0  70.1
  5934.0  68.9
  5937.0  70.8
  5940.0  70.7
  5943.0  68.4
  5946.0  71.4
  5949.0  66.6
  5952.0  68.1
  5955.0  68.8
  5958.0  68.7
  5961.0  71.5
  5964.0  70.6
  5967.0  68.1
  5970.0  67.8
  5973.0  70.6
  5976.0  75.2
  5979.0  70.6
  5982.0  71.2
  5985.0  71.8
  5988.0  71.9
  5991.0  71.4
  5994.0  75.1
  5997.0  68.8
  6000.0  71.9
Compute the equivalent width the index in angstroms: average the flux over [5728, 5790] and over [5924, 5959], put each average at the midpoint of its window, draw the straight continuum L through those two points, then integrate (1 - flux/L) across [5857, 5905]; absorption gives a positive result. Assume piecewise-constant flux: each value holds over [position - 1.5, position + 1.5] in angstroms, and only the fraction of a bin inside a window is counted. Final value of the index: 3.9 angstroms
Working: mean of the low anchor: 71.6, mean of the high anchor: 69.4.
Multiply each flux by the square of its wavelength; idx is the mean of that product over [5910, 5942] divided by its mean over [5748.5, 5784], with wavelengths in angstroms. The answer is 1.03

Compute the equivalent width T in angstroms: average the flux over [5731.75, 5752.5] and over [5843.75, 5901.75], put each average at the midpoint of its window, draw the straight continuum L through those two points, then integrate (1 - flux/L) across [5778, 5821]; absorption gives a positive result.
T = -1.8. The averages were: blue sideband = 72.5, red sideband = 65.1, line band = 72.1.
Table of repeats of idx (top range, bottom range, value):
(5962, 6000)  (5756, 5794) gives 1.07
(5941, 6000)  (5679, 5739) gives 1.08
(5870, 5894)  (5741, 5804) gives 0.91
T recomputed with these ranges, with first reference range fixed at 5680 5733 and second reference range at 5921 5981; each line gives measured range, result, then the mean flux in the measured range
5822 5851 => -0.76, 72.2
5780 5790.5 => 0.33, 68.5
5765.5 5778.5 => -0.25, 72.2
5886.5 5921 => 3.28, 63.3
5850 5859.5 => 0.37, 67.5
